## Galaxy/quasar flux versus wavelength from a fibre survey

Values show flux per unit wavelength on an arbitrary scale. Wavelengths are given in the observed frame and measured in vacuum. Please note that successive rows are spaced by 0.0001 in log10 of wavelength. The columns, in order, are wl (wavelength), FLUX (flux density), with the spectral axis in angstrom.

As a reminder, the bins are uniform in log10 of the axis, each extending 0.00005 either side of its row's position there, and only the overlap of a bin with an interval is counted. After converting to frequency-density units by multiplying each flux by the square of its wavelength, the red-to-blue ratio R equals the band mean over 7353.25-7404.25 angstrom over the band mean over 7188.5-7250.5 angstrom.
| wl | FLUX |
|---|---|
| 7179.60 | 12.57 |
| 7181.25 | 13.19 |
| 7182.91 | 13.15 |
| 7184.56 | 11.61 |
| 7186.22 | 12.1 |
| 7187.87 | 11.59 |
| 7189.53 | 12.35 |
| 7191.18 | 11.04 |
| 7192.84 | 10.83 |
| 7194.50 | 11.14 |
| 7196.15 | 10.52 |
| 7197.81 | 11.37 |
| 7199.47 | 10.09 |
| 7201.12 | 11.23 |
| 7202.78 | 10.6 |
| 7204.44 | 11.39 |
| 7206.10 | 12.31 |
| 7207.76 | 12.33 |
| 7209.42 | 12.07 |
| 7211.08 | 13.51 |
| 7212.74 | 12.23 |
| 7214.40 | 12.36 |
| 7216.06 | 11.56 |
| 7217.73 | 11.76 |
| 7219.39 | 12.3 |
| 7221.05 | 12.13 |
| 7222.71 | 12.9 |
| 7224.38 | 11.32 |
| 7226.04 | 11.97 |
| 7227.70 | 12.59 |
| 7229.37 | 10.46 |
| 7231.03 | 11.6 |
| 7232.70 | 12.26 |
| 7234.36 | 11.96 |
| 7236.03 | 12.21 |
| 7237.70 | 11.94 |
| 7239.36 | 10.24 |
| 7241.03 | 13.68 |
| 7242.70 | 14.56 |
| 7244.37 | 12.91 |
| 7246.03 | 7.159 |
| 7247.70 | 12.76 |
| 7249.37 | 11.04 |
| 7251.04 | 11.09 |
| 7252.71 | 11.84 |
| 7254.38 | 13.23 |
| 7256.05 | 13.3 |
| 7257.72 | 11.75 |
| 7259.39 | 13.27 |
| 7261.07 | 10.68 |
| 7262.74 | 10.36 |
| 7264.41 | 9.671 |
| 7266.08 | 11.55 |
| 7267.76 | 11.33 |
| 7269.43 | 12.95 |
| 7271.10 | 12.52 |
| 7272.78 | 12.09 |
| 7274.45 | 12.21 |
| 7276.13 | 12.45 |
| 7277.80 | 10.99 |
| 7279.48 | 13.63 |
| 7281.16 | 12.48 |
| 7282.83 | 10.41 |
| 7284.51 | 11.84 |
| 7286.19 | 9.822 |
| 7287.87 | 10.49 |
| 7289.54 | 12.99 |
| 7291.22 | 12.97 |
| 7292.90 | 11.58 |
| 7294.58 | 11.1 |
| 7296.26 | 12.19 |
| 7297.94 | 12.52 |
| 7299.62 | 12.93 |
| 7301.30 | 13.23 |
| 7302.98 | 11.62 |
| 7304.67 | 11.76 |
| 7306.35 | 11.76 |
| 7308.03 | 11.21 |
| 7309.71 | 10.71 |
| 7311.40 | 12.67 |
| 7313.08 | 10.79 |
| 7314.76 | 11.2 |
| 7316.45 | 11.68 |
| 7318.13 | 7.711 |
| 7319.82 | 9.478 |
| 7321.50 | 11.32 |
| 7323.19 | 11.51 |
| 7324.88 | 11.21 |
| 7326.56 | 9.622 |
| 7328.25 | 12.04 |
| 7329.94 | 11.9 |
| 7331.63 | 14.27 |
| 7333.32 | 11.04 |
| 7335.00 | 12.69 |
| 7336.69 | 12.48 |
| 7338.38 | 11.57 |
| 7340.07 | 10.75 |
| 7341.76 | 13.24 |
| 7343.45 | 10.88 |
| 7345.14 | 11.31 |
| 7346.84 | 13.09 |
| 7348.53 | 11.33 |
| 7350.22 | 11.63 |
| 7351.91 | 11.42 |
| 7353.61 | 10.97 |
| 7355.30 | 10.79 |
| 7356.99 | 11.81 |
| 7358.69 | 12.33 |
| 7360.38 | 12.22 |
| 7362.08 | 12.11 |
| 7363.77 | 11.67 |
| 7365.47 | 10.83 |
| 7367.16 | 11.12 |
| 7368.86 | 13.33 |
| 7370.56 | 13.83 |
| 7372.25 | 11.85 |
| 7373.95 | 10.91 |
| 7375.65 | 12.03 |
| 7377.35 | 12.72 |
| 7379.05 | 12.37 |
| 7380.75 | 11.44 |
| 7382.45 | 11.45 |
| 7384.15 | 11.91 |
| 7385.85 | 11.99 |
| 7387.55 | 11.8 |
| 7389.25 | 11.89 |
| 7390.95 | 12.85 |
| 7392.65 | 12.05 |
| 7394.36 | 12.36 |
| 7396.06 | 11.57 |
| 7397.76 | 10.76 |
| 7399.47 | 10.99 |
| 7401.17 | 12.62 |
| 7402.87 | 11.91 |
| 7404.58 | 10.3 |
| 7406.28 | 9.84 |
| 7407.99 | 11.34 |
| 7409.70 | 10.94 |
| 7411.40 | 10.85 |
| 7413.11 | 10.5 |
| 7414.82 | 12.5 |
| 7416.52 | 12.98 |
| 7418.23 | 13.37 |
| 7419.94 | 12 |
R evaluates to 1.1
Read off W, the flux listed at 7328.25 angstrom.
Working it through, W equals 12.04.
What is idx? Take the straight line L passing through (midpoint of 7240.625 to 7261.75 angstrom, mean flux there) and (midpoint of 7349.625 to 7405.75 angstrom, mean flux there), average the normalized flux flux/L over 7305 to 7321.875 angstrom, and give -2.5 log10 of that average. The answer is 0.102 mag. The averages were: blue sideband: 12.1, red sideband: 11.8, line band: 10.9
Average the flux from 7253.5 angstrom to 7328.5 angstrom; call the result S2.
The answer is 11.6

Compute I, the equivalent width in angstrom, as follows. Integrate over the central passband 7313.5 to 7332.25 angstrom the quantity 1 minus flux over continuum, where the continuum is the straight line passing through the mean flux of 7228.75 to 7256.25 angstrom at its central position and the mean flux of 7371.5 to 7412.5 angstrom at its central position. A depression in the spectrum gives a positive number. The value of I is 1.1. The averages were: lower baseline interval 11.9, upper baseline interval 11.6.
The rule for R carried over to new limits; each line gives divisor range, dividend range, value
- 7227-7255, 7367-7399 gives 1.06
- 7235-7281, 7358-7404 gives 1.04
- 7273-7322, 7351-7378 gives 1.04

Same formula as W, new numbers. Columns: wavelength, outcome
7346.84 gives 13.09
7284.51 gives 11.84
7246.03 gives 7.159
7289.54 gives 12.99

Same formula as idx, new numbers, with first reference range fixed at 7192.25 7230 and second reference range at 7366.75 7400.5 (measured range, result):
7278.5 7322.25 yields 0.03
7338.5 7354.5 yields 0.03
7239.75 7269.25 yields 0.00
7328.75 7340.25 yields -0.03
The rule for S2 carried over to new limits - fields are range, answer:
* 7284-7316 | 11.8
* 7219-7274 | 11.9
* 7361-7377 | 12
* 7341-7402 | 11.9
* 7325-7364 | 11.8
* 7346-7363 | 11.8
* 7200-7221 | 12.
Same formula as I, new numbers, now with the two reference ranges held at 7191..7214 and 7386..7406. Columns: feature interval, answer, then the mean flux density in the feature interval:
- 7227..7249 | -0.59 angstrom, 11.8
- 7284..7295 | 0.04 angstrom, 11.6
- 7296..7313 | -0.58 angstrom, 12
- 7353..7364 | -0.06 angstrom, 11.7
